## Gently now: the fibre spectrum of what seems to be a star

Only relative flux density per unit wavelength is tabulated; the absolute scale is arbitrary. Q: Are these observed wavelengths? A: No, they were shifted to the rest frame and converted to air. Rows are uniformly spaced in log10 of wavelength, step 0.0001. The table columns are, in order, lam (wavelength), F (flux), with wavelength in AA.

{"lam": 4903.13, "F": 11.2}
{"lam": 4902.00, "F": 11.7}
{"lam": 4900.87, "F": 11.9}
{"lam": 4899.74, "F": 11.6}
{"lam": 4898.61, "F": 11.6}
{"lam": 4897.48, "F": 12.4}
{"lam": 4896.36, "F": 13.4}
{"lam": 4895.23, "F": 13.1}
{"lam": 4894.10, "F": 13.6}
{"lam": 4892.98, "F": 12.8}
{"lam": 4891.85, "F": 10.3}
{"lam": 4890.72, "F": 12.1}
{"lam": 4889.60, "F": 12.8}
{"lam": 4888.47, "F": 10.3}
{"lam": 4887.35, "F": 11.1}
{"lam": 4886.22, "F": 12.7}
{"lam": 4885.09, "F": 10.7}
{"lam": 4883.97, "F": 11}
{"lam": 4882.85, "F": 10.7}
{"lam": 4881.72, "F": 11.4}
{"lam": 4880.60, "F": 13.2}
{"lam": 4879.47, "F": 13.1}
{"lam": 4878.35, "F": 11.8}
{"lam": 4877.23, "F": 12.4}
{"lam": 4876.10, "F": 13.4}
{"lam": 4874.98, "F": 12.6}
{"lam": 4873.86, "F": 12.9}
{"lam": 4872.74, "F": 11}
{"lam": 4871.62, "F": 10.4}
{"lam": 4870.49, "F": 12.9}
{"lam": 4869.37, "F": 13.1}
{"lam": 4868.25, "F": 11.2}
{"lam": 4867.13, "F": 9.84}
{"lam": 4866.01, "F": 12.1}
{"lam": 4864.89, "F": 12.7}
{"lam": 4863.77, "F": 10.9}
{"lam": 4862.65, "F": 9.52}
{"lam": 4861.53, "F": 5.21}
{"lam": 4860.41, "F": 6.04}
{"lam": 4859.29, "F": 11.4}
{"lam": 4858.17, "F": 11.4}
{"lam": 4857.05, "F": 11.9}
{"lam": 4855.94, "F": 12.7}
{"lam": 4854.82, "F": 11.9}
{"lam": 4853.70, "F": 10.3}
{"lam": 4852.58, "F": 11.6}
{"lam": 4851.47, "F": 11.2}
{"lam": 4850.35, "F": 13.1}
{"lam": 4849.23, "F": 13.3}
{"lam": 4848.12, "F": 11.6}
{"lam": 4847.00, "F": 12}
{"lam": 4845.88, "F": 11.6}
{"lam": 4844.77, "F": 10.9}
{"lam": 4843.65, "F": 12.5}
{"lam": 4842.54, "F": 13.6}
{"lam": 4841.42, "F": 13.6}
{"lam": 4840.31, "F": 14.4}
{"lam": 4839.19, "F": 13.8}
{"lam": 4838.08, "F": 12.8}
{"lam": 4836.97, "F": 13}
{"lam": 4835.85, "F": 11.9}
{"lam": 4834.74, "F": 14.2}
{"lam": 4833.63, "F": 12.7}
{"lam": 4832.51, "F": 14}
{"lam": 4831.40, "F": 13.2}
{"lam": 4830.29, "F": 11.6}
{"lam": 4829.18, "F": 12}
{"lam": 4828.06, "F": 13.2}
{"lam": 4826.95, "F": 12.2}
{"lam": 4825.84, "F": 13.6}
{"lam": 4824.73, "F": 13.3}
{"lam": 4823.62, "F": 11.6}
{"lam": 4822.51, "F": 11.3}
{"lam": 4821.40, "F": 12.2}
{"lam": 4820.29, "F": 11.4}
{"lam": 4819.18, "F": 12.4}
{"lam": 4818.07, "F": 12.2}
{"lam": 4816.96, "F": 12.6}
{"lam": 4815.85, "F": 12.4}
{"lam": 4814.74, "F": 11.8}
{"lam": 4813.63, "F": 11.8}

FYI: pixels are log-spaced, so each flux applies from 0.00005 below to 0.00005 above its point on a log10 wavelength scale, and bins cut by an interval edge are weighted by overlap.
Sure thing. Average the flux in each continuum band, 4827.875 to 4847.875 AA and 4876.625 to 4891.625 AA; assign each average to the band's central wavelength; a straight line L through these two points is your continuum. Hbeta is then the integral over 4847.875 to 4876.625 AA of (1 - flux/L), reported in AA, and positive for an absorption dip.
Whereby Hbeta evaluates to 2.2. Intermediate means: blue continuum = 12.8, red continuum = 11.8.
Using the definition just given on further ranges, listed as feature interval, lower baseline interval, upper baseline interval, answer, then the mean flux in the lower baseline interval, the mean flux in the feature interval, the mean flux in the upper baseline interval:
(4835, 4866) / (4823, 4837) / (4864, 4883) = 1.9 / 12.8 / 11.7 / 12.1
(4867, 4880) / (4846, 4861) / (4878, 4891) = -0.6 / 11.4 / 12.1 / 11.7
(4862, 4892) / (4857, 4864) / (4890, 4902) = -3.2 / 9.23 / 11.7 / 12.3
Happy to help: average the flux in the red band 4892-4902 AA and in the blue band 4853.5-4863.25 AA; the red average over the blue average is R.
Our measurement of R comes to 1.24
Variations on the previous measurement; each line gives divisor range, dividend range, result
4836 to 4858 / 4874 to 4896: 0.98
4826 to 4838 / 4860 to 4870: 0.79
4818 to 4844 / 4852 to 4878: 0.88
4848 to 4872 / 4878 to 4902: 1.08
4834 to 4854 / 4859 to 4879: 0.88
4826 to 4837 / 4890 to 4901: 0.96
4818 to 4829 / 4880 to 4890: 0.93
